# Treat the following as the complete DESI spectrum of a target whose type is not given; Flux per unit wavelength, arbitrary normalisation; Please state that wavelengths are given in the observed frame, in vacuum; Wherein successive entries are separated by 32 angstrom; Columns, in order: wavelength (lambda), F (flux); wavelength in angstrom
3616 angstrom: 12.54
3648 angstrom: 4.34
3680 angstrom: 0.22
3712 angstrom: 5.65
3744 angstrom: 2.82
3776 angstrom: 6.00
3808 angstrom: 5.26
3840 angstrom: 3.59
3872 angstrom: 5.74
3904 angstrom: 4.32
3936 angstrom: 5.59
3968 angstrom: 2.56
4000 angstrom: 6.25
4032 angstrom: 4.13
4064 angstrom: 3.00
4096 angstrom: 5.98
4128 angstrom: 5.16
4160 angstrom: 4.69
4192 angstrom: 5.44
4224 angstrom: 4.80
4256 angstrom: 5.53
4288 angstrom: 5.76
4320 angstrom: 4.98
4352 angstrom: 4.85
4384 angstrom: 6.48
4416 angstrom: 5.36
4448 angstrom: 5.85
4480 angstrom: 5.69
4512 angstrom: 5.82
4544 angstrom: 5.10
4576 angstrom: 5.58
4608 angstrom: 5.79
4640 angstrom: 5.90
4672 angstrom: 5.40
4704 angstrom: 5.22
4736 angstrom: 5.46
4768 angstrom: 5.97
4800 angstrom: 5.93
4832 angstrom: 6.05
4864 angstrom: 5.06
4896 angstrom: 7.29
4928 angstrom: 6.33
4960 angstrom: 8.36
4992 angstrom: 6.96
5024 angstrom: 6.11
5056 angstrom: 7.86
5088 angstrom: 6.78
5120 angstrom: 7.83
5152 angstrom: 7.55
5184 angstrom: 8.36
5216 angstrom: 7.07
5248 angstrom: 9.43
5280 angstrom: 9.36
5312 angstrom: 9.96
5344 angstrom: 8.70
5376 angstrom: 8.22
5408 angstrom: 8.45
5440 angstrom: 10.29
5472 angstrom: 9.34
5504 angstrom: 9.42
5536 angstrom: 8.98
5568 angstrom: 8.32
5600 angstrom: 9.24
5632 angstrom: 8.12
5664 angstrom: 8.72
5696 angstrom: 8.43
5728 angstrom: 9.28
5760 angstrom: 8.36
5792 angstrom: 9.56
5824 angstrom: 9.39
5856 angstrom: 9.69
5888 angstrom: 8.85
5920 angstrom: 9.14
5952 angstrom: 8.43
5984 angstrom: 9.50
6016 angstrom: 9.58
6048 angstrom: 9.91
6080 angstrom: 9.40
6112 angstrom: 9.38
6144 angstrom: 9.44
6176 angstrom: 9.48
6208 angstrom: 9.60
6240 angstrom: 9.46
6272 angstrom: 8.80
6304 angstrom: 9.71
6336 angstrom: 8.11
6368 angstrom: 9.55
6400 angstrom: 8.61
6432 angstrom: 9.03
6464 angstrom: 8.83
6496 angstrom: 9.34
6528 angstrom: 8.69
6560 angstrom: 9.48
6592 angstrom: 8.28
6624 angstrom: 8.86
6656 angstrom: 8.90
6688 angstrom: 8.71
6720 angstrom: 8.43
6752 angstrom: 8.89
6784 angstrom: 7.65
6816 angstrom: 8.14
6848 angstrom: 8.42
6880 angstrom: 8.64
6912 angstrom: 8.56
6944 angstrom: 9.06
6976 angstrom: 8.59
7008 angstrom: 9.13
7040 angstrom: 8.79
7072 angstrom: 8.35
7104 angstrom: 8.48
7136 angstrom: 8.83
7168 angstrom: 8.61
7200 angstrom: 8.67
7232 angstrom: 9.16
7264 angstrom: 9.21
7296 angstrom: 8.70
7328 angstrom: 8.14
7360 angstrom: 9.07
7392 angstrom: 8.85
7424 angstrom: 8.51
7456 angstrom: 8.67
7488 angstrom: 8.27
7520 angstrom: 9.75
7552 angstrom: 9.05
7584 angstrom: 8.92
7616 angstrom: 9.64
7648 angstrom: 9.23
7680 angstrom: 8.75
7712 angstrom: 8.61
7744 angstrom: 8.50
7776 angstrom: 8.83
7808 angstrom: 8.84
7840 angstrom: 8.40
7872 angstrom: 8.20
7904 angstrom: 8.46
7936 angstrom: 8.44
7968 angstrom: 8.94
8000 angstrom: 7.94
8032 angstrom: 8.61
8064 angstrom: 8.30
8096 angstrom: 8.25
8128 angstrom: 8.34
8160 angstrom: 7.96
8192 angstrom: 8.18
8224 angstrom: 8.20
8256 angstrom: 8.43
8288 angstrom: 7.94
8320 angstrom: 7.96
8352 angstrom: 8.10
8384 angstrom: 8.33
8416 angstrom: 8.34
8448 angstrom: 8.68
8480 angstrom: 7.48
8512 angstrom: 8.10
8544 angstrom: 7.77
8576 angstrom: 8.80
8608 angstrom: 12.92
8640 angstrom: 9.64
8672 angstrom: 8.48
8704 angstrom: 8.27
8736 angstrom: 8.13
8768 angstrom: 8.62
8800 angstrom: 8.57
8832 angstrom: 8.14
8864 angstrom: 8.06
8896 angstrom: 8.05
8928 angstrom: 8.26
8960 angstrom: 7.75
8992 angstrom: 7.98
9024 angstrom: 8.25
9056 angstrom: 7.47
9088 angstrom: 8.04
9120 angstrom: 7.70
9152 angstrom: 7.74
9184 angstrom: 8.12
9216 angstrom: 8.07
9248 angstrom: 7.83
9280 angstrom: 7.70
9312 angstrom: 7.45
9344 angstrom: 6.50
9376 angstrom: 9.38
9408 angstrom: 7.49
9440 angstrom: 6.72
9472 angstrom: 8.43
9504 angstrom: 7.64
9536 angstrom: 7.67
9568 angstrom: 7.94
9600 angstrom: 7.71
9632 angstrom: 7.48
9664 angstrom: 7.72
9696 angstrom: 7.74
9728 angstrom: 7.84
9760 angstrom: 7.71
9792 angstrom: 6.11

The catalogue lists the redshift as 0.31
